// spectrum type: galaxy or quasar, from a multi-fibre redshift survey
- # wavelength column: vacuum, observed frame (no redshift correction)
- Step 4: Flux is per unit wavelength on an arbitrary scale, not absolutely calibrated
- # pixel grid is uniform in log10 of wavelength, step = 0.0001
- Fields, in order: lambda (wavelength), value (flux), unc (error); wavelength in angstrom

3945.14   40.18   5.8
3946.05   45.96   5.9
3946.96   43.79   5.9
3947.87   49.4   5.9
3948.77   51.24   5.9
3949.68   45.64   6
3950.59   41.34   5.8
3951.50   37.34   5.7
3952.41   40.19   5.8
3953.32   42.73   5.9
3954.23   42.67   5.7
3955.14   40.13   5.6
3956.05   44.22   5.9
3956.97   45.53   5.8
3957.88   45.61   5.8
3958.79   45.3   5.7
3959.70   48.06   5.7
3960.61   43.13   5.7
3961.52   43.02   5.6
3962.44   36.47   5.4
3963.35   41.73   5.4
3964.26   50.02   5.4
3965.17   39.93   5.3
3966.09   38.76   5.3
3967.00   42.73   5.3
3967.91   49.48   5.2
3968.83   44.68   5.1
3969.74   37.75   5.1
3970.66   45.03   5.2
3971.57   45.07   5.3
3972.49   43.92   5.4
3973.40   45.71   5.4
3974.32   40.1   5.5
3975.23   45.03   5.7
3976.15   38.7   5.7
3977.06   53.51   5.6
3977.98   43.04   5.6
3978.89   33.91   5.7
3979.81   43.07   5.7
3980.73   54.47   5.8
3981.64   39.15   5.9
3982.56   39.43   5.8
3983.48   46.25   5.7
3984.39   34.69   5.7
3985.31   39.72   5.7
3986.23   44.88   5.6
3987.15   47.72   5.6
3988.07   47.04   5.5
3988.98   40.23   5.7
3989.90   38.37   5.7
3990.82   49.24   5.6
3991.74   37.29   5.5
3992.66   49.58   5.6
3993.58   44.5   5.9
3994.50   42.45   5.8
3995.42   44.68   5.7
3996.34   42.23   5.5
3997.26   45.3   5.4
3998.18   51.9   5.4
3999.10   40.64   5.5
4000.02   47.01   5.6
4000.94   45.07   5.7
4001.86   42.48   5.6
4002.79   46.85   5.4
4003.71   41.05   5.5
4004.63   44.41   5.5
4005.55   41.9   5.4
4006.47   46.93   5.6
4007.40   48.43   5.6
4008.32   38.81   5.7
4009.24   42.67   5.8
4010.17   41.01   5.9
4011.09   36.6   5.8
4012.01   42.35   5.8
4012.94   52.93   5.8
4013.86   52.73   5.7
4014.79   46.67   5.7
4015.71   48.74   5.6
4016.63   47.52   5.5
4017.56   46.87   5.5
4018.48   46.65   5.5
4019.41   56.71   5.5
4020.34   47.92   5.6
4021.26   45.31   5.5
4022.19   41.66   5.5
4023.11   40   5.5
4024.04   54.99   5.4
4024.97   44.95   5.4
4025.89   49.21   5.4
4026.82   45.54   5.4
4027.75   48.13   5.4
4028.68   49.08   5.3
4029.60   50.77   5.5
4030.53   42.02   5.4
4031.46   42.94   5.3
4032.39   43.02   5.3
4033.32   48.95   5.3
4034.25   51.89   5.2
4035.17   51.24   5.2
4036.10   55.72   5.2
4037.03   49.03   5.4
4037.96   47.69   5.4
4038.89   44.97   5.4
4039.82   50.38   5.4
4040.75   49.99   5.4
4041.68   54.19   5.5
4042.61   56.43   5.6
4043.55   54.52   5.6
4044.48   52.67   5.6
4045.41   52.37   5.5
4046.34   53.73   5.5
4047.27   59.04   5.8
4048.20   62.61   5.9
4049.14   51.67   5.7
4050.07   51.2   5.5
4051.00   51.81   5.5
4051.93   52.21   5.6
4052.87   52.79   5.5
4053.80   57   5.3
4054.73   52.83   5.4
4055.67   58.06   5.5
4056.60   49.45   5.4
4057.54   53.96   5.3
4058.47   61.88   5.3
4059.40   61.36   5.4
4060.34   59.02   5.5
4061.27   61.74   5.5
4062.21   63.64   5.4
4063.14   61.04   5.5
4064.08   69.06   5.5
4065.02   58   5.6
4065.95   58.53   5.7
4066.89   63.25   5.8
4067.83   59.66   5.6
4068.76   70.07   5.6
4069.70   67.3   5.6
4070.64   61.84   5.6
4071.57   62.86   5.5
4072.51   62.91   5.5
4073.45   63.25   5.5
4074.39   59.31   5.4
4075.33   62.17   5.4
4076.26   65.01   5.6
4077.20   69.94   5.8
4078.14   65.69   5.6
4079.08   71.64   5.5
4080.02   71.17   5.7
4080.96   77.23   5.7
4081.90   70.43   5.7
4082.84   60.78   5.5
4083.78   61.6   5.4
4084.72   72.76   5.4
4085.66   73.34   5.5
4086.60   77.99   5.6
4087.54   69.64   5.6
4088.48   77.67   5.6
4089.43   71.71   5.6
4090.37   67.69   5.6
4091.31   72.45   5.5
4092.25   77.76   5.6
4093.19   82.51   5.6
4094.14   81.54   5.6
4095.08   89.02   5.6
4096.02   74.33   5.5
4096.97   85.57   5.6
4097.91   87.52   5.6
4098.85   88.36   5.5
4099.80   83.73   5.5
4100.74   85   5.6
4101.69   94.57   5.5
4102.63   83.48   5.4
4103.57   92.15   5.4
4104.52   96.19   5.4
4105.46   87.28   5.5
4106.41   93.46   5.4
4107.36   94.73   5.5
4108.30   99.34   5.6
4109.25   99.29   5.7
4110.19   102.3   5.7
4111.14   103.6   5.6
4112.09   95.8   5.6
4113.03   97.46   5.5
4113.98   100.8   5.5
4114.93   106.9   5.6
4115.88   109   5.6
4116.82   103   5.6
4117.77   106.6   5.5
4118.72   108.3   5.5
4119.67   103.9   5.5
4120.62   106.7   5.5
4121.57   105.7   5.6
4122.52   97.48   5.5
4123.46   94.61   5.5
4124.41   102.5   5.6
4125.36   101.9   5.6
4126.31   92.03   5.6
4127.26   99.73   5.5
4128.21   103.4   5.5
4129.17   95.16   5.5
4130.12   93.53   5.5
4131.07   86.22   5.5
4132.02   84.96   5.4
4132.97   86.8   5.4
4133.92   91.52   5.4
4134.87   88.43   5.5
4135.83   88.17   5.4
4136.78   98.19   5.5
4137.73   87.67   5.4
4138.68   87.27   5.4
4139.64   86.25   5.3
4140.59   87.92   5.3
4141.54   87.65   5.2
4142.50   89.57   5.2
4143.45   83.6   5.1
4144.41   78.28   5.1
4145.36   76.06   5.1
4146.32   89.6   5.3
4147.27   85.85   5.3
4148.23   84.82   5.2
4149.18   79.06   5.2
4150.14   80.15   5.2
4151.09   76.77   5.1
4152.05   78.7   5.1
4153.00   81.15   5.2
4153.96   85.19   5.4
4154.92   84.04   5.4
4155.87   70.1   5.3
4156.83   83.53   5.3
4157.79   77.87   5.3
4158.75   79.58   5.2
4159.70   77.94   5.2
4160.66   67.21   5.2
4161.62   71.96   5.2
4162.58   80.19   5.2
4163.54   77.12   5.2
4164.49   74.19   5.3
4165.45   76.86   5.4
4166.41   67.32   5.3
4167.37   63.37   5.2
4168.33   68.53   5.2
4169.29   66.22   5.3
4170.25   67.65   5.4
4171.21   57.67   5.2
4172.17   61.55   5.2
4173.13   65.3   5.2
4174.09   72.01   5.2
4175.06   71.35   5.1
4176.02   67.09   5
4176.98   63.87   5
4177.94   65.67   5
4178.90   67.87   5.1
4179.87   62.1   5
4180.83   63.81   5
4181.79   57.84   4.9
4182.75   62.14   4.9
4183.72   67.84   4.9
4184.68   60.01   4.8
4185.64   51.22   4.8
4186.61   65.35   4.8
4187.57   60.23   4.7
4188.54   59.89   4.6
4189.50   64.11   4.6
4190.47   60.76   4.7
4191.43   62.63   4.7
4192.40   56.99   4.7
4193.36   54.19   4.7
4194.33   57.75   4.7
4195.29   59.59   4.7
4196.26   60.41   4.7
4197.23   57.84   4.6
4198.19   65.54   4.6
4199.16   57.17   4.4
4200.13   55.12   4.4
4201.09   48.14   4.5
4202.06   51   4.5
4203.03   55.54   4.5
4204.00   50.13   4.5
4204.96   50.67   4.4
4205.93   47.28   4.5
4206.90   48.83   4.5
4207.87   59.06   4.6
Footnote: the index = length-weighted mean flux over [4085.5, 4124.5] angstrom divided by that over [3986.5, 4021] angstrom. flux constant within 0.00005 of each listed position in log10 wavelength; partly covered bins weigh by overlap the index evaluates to 2.02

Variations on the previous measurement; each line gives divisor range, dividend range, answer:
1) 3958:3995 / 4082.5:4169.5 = 1.99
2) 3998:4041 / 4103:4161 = 1.96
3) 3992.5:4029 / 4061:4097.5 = 1.51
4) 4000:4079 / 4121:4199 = 1.44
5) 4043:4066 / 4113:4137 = 1.73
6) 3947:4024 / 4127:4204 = 1.65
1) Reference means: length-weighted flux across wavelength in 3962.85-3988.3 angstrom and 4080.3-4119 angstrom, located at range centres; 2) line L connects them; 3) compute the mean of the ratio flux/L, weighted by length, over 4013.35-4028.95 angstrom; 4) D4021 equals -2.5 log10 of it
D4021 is 0.23 mag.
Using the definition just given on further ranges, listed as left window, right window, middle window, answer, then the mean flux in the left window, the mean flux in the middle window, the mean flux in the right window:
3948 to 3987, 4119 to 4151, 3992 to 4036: 0.22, 43.3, 46.1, 91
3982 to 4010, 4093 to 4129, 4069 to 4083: 0.20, 43.7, 66.3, 95.9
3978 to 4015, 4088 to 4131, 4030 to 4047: 0.23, 43.8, 50.2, 93.2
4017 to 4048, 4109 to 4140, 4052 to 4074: 0.09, 49.5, 60.2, 97.4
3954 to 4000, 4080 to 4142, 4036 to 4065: 0.24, 43.6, 55.3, 89.4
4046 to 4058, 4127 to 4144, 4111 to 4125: -0.24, 54.3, 103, 90.1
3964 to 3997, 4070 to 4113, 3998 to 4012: 0.18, 43.4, 43.5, 79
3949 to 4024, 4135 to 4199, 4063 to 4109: -0.25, 44.1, 74.8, 71.9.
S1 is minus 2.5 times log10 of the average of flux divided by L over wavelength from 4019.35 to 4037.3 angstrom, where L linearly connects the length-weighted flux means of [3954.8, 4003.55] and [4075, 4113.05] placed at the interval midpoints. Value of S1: 0.24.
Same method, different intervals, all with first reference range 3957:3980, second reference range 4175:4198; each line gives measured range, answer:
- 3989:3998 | 0.041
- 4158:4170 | -0.213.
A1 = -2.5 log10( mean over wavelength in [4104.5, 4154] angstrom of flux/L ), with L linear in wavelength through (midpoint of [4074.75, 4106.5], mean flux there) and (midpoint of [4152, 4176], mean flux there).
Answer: -0.23 mag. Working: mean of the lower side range 77.5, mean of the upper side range 72.8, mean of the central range 93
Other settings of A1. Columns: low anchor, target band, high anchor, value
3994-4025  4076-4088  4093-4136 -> 0.14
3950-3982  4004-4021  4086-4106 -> 0.24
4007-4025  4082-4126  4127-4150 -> -0.17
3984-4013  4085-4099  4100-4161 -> -0.01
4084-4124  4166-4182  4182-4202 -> 0.00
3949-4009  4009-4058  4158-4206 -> -0.02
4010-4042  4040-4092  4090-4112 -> 0.12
